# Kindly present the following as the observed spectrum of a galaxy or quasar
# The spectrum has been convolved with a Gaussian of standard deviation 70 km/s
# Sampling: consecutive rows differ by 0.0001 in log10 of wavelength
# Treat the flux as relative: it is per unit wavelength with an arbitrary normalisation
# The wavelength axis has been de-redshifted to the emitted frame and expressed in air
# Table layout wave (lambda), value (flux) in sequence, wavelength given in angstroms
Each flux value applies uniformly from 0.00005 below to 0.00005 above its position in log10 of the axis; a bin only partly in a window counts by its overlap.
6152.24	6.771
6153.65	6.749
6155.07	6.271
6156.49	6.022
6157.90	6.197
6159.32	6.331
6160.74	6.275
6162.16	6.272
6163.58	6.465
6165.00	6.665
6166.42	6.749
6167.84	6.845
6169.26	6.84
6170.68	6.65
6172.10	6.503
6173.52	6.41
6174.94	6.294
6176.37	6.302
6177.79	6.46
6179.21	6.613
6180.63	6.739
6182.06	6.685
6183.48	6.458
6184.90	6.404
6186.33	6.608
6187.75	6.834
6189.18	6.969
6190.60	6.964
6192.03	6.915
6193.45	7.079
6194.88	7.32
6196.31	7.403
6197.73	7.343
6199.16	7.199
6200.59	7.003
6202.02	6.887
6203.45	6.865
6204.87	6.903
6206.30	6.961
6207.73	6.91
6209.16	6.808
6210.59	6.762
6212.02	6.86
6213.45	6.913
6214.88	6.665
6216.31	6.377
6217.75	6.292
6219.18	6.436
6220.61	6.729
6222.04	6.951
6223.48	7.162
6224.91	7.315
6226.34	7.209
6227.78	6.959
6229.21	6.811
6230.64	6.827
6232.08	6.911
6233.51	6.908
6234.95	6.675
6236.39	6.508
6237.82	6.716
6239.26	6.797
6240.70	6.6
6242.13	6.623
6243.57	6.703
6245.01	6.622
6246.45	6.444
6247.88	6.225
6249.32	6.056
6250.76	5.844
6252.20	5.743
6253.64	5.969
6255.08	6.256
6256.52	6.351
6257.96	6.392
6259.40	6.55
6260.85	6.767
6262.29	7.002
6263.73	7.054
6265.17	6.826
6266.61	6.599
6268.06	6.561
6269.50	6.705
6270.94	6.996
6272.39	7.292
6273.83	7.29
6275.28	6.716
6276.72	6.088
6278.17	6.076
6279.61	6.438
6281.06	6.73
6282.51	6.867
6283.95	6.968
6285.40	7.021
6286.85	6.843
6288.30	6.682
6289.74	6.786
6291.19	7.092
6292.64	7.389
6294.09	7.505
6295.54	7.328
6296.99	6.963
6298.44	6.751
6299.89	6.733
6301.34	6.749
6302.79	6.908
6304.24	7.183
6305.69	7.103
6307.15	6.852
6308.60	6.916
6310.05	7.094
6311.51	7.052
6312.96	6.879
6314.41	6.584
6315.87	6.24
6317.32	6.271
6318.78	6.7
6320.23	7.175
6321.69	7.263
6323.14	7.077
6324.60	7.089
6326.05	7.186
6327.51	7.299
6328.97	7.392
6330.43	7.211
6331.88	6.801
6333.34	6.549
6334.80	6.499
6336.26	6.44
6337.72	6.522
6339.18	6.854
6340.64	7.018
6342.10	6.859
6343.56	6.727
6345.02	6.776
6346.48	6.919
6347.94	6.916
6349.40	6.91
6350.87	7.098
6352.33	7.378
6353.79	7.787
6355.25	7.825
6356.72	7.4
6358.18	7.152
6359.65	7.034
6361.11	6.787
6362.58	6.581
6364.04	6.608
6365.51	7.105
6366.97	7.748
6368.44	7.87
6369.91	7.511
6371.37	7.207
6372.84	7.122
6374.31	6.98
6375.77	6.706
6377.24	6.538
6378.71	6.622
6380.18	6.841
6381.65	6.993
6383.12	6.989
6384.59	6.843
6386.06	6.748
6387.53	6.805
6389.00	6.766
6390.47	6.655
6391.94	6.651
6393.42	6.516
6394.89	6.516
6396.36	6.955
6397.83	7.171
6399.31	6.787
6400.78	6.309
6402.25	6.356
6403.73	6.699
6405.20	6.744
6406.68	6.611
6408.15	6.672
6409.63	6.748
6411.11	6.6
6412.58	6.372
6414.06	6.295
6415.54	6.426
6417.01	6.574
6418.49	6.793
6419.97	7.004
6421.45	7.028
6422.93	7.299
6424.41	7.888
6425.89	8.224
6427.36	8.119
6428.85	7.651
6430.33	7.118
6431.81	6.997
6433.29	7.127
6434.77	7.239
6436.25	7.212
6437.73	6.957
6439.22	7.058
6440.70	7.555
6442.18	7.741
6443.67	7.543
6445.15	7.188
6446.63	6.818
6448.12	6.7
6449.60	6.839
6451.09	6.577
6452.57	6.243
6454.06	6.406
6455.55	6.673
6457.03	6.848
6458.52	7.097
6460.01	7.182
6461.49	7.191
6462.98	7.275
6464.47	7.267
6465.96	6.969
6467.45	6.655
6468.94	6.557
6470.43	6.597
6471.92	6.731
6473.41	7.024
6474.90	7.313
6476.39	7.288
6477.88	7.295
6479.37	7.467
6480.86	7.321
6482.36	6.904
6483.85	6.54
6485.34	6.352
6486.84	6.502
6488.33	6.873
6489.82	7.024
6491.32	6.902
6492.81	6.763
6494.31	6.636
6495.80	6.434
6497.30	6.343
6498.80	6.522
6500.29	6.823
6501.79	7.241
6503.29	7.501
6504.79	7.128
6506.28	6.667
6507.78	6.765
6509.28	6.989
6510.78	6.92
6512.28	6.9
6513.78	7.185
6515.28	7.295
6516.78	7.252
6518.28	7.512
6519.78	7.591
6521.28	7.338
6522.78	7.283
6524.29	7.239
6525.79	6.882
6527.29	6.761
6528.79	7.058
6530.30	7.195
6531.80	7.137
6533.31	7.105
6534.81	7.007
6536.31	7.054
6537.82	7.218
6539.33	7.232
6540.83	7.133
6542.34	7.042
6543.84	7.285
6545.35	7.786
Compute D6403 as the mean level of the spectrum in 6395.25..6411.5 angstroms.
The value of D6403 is 6.69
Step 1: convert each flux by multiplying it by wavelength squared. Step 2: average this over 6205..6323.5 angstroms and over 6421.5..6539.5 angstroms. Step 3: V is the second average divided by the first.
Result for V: 1.12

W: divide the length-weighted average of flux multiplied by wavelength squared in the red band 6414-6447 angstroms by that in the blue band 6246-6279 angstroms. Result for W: 1.17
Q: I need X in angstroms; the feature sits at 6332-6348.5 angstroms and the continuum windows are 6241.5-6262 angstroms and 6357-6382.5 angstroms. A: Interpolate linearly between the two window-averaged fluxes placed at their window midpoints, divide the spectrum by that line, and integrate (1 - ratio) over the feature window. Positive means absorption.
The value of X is 0.3 angstroms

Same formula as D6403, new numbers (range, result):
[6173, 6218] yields 6.79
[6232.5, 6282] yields 6.57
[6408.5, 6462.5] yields 7.04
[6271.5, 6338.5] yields 6.88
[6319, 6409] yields 6.94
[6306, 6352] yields 6.88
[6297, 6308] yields 6.9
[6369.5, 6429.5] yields 6.88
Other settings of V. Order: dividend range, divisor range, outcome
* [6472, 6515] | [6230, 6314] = 1.10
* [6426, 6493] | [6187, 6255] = 1.12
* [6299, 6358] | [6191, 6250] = 1.06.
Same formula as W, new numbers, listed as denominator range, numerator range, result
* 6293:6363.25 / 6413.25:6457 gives 1.05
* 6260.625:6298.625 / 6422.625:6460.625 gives 1.10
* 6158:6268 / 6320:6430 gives 1.10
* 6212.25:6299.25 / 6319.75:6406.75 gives 1.07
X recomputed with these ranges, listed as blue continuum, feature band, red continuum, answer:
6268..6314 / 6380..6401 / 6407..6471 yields 0.6 angstroms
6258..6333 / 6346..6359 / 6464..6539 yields -0.7 angstroms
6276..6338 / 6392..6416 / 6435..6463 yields 1.2 angstroms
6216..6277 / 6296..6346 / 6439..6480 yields -0.7 angstroms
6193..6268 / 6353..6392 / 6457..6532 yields -1.0 angstroms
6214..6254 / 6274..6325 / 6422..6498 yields -1.0 angstroms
